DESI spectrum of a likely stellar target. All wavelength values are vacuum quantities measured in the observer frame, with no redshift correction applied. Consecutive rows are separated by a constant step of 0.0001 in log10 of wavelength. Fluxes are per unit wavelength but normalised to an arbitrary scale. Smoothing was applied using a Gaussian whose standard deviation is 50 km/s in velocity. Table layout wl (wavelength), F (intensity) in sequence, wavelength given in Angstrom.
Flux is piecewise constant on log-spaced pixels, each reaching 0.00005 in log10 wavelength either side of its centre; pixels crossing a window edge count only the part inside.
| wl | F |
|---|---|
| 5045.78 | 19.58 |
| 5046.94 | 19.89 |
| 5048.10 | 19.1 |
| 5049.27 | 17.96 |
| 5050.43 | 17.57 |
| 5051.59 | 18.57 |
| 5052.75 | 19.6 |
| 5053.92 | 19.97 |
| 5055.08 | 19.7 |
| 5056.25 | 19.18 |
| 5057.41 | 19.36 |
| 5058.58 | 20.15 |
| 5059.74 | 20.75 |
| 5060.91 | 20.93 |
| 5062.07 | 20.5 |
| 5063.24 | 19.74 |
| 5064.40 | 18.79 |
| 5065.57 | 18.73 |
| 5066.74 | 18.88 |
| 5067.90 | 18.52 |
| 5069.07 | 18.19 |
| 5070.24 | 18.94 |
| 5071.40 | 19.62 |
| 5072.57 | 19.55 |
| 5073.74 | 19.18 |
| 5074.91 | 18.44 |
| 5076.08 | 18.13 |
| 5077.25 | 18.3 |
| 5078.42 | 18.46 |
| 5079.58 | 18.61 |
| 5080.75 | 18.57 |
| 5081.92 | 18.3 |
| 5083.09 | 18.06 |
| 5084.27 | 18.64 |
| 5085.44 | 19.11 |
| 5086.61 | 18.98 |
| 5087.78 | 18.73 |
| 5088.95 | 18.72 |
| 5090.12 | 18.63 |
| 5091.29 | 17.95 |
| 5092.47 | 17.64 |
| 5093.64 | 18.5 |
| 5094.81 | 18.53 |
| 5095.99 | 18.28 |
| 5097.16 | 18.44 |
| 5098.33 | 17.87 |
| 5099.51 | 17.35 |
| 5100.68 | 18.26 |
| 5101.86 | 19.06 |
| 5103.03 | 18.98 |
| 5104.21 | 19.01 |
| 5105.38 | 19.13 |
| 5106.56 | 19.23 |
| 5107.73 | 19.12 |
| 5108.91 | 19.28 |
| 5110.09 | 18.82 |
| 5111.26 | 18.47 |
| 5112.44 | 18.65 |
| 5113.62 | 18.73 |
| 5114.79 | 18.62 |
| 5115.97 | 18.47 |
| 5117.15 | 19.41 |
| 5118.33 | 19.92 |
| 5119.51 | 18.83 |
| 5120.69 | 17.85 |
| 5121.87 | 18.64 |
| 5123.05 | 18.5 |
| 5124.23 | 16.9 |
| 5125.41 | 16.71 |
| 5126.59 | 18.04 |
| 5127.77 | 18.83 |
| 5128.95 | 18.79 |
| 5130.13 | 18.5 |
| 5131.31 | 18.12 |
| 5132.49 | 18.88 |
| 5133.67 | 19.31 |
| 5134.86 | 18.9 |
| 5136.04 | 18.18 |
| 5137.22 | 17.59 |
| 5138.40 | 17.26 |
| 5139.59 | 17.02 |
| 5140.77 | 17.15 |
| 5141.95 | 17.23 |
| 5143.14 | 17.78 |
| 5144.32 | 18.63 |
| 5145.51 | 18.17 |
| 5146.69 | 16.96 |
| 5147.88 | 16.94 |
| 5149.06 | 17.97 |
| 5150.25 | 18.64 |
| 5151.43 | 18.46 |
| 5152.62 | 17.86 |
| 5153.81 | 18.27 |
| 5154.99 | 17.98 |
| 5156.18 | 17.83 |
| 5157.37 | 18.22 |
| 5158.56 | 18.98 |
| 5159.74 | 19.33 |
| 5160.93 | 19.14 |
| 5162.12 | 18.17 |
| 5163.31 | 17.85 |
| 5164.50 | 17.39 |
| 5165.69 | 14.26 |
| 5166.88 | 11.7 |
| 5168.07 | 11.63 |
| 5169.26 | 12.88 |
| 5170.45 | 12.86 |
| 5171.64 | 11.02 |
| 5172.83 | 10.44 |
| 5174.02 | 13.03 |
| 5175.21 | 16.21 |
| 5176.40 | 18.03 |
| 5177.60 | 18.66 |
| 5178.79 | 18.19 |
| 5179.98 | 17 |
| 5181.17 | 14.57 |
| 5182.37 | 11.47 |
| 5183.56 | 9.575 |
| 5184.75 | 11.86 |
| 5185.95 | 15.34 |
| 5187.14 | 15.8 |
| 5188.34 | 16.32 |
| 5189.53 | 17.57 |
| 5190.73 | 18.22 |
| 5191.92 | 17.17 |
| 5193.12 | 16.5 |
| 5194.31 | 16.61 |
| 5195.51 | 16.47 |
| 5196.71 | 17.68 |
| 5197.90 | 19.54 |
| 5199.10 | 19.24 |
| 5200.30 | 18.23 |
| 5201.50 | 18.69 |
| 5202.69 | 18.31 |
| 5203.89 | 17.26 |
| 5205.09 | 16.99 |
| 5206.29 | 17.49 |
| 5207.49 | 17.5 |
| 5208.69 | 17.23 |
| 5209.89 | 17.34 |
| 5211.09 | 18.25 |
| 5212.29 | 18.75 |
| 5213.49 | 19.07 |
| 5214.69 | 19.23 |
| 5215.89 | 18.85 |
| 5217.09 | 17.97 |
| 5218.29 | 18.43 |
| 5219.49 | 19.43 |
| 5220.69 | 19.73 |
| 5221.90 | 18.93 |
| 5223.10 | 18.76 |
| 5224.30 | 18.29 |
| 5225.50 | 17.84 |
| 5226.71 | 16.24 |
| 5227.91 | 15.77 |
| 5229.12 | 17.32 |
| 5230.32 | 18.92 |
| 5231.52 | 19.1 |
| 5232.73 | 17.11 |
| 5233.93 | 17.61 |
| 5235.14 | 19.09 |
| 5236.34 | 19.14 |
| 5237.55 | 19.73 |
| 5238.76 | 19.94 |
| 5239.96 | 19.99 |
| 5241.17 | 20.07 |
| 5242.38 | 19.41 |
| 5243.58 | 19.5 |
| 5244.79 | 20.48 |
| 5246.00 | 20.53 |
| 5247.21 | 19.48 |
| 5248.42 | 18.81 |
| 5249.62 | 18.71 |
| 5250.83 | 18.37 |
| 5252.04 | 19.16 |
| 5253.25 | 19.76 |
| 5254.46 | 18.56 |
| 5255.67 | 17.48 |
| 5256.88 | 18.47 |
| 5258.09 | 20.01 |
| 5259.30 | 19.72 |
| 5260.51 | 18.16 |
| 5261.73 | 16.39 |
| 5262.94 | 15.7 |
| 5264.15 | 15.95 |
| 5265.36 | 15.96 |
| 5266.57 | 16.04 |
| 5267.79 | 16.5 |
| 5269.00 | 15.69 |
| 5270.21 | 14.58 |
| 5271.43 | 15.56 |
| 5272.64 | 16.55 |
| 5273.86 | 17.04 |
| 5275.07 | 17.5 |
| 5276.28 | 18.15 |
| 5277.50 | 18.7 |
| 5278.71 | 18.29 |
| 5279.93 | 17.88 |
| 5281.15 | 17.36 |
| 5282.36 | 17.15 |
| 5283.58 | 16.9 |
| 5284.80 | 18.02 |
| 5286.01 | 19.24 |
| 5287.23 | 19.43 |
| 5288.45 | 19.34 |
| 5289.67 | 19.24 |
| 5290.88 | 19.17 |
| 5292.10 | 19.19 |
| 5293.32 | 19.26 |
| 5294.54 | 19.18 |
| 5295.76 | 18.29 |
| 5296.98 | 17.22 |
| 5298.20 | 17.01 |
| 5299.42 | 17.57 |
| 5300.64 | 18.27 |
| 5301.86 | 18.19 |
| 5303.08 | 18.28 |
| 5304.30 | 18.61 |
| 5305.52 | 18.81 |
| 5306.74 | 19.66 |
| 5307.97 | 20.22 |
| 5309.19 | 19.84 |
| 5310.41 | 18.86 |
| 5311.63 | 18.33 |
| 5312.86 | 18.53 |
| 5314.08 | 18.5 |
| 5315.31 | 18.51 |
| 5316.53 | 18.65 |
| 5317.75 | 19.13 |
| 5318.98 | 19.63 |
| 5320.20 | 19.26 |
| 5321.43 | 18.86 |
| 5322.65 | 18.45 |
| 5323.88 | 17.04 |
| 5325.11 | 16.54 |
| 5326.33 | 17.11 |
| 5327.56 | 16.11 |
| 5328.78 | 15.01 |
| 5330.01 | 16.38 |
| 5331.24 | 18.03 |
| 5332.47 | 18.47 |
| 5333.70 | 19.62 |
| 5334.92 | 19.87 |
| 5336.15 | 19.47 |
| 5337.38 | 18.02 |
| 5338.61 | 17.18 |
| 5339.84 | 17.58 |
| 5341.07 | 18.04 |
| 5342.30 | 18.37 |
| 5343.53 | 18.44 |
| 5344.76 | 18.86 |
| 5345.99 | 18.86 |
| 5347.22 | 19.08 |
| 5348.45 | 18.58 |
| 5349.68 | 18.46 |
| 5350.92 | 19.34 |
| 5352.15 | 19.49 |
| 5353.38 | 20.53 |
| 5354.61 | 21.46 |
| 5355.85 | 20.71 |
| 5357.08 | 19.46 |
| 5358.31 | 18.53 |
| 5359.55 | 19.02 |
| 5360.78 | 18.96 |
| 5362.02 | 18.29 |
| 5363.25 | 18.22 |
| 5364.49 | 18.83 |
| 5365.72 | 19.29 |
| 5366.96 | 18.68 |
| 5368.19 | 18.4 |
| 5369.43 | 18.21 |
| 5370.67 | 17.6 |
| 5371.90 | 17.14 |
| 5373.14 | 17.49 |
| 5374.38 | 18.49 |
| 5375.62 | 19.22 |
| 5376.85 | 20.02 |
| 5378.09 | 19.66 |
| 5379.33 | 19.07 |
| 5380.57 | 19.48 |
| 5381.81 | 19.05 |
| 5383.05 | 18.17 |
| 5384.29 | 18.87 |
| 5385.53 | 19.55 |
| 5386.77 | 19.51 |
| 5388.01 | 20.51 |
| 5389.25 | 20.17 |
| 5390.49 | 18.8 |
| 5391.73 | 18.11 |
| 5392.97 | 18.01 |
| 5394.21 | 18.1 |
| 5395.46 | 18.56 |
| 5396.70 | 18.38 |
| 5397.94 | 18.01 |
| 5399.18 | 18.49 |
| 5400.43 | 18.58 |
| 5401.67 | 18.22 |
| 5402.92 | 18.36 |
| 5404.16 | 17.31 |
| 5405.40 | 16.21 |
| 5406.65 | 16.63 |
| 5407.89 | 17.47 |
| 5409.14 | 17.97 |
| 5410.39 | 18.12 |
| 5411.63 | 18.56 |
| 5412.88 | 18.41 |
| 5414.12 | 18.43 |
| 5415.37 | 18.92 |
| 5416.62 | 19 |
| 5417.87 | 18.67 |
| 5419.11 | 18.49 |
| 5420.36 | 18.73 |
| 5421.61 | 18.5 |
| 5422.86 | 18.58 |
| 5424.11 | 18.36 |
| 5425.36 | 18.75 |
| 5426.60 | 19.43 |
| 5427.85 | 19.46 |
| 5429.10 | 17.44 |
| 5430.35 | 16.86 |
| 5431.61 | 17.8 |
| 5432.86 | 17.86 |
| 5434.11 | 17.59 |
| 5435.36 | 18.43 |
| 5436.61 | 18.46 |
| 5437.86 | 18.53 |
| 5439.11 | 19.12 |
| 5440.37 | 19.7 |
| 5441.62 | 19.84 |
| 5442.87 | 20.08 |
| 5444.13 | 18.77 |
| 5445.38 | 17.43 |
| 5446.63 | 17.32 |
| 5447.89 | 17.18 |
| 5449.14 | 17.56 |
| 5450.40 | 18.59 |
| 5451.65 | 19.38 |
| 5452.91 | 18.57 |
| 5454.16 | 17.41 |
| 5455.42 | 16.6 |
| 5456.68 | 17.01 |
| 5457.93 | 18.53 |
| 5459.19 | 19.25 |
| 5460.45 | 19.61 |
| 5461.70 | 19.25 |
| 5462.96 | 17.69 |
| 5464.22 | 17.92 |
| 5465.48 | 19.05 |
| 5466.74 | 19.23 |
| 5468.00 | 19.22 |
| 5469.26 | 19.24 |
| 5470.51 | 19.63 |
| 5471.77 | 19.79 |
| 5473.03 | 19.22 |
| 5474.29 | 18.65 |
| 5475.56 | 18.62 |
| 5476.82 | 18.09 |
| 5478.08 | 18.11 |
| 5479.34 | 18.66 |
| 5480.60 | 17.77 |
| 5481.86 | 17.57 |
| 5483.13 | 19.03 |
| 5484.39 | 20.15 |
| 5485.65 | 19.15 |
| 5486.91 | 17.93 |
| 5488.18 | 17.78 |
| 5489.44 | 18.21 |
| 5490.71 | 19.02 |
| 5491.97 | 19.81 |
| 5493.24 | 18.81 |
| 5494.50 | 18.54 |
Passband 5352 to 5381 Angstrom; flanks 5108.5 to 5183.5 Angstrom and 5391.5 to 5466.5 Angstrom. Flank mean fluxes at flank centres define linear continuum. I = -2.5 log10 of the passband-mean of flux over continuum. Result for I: -0.06 mag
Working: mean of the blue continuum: 17.2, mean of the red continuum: 18.3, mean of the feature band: 19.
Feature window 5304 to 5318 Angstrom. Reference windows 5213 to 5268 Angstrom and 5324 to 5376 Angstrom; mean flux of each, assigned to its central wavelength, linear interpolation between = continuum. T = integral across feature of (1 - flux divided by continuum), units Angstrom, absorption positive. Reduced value -0.4 Angstrom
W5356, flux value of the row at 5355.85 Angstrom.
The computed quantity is 20.71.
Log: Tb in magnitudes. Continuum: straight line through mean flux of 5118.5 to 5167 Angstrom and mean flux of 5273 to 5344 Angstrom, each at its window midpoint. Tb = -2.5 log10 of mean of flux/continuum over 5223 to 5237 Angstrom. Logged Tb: 0.01 mag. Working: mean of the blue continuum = 17.9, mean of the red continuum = 18.3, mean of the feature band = 17.9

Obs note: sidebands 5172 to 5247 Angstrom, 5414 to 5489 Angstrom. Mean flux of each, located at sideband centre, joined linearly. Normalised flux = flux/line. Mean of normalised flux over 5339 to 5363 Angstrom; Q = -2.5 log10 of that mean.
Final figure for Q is -0.05 mag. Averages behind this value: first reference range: 17.5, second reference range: 18.5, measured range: 19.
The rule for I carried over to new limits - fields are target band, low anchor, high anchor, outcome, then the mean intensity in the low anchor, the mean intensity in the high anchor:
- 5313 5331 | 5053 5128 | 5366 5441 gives 0.04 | 18.8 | 18.5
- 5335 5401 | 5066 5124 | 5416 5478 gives -0.02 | 18.6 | 18.5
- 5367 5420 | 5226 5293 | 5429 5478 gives -0.01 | 18.2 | 18.5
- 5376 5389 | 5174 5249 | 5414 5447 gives -0.06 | 17.8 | 18.6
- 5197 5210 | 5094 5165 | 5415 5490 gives 0.02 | 18.3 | 18.5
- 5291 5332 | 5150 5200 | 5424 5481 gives -0.06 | 16.1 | 18.5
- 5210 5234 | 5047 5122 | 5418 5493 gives 0.03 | 18.9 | 18.5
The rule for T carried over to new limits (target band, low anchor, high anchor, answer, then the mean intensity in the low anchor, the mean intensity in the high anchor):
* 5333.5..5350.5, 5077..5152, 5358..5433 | -0.1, 18.4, 18.5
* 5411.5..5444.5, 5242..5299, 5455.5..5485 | -0.1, 18.1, 18.7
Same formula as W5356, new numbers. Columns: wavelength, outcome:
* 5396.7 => 18.38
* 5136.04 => 18.18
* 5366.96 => 18.68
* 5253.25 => 19.76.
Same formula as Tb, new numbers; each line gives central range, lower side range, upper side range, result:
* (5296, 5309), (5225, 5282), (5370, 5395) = 0.00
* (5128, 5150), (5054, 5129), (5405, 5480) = 0.04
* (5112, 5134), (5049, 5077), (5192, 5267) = 0.02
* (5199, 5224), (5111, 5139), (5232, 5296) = 0.00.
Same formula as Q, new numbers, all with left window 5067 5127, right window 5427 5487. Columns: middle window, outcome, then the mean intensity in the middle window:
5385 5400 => -0.02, 18.8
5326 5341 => 0.05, 17.8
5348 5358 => -0.07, 19.7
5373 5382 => -0.04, 19.1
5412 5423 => -0.01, 18.6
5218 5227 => 0.00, 18.5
